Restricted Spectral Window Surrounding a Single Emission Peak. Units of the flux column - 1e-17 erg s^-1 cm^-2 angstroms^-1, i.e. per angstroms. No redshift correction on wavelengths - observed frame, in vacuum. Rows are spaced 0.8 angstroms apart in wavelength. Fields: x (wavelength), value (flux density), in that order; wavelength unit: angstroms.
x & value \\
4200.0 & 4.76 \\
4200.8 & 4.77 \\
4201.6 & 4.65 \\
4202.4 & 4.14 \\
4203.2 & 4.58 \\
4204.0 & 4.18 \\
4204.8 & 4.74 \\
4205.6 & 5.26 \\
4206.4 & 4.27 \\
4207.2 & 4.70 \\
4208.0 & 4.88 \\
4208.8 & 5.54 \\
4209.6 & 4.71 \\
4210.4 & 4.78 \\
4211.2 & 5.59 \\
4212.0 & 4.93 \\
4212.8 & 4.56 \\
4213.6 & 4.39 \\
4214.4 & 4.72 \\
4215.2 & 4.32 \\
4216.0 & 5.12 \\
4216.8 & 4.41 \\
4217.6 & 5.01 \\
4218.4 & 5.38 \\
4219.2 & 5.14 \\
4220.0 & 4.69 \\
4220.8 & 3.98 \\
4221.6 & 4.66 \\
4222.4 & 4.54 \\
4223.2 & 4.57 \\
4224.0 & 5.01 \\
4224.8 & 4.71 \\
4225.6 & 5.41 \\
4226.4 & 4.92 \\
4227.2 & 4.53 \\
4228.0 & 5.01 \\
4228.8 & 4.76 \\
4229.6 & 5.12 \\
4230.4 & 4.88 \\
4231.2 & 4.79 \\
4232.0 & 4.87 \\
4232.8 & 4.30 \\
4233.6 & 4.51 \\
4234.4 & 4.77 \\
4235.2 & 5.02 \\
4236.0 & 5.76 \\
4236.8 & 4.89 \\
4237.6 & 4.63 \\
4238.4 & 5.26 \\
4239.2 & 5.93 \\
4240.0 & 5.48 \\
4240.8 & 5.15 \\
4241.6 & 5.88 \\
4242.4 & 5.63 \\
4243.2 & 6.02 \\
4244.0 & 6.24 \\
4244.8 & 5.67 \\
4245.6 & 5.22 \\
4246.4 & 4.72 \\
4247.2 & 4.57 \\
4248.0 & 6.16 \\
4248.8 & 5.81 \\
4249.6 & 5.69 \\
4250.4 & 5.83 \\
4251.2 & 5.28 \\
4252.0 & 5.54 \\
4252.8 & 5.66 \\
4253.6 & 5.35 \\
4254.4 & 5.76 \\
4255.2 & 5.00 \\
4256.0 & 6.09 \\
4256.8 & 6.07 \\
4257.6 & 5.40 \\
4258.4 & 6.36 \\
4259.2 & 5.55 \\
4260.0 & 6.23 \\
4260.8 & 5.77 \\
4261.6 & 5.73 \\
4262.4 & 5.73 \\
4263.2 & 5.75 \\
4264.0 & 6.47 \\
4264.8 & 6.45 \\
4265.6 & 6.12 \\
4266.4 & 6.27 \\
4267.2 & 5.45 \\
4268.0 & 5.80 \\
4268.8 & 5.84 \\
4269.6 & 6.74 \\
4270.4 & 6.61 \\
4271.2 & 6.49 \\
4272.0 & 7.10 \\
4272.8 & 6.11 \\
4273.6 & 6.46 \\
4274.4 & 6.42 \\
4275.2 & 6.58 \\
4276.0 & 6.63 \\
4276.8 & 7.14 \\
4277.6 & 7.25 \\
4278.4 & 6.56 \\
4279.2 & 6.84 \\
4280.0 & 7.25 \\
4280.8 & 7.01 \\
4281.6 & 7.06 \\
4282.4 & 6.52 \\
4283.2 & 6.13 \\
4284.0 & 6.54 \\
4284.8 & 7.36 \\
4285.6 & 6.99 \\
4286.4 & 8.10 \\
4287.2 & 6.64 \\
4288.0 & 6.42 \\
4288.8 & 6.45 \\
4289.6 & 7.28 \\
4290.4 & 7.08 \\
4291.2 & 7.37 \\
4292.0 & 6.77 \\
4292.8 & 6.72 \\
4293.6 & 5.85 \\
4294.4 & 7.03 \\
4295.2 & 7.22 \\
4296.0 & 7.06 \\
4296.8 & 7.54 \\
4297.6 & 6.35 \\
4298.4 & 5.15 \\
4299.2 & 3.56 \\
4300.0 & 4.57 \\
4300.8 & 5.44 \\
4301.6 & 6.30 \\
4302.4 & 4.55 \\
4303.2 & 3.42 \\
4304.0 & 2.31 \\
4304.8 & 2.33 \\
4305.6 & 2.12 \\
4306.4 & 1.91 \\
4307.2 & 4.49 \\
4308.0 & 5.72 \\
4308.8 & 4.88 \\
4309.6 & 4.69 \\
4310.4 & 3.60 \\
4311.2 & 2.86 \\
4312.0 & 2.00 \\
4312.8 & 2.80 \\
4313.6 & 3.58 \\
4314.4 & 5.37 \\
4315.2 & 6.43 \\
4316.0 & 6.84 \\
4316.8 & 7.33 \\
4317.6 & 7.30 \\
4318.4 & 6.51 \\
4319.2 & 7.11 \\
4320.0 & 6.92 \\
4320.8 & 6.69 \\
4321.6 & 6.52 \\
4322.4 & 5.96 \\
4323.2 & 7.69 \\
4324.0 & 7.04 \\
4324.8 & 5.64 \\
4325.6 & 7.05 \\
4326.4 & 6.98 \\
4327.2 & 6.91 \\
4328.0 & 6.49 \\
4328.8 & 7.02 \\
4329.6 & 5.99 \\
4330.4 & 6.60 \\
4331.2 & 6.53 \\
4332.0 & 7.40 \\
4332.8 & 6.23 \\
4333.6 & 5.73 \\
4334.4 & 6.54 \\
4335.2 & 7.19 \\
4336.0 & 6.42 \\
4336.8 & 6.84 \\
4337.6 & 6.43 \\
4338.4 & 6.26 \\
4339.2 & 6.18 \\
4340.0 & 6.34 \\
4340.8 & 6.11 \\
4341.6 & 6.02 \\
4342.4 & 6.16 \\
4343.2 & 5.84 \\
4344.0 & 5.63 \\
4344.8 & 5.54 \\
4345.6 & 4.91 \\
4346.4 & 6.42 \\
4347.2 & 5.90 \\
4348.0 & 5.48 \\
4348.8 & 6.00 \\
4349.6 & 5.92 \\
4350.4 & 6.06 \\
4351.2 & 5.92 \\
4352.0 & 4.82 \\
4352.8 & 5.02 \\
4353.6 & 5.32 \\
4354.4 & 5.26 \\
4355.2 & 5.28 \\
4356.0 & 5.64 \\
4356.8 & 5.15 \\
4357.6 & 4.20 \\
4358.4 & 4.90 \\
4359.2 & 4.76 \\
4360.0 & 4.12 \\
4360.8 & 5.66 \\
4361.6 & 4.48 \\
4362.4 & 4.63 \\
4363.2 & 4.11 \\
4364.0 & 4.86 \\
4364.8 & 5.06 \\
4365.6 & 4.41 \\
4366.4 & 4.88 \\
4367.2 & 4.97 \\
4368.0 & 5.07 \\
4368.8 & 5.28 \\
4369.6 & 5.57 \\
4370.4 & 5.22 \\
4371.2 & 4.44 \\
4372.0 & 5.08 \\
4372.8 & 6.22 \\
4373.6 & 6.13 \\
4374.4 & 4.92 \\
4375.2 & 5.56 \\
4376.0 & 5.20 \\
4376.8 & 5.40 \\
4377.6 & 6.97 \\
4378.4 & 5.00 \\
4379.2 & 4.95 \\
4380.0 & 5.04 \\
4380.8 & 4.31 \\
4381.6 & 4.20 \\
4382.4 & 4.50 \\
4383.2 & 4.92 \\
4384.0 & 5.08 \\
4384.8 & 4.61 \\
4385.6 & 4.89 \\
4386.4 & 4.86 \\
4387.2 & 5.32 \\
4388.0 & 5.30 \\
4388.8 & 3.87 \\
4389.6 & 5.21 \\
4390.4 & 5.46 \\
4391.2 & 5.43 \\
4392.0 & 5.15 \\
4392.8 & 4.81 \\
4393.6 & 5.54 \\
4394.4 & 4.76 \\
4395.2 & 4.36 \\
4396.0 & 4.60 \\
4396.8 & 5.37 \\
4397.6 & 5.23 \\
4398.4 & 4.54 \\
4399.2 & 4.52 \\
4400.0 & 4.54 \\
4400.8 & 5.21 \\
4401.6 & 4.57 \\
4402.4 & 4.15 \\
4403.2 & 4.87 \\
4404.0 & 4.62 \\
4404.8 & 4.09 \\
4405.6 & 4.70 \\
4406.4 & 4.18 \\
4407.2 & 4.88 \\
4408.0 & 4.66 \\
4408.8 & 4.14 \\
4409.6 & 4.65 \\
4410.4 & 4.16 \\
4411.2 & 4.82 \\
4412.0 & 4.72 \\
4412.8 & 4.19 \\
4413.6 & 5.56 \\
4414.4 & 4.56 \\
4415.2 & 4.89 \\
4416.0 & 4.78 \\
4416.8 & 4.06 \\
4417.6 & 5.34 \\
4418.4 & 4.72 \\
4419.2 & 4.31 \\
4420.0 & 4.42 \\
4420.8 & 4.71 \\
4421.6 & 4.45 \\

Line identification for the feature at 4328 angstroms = C IV 1549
